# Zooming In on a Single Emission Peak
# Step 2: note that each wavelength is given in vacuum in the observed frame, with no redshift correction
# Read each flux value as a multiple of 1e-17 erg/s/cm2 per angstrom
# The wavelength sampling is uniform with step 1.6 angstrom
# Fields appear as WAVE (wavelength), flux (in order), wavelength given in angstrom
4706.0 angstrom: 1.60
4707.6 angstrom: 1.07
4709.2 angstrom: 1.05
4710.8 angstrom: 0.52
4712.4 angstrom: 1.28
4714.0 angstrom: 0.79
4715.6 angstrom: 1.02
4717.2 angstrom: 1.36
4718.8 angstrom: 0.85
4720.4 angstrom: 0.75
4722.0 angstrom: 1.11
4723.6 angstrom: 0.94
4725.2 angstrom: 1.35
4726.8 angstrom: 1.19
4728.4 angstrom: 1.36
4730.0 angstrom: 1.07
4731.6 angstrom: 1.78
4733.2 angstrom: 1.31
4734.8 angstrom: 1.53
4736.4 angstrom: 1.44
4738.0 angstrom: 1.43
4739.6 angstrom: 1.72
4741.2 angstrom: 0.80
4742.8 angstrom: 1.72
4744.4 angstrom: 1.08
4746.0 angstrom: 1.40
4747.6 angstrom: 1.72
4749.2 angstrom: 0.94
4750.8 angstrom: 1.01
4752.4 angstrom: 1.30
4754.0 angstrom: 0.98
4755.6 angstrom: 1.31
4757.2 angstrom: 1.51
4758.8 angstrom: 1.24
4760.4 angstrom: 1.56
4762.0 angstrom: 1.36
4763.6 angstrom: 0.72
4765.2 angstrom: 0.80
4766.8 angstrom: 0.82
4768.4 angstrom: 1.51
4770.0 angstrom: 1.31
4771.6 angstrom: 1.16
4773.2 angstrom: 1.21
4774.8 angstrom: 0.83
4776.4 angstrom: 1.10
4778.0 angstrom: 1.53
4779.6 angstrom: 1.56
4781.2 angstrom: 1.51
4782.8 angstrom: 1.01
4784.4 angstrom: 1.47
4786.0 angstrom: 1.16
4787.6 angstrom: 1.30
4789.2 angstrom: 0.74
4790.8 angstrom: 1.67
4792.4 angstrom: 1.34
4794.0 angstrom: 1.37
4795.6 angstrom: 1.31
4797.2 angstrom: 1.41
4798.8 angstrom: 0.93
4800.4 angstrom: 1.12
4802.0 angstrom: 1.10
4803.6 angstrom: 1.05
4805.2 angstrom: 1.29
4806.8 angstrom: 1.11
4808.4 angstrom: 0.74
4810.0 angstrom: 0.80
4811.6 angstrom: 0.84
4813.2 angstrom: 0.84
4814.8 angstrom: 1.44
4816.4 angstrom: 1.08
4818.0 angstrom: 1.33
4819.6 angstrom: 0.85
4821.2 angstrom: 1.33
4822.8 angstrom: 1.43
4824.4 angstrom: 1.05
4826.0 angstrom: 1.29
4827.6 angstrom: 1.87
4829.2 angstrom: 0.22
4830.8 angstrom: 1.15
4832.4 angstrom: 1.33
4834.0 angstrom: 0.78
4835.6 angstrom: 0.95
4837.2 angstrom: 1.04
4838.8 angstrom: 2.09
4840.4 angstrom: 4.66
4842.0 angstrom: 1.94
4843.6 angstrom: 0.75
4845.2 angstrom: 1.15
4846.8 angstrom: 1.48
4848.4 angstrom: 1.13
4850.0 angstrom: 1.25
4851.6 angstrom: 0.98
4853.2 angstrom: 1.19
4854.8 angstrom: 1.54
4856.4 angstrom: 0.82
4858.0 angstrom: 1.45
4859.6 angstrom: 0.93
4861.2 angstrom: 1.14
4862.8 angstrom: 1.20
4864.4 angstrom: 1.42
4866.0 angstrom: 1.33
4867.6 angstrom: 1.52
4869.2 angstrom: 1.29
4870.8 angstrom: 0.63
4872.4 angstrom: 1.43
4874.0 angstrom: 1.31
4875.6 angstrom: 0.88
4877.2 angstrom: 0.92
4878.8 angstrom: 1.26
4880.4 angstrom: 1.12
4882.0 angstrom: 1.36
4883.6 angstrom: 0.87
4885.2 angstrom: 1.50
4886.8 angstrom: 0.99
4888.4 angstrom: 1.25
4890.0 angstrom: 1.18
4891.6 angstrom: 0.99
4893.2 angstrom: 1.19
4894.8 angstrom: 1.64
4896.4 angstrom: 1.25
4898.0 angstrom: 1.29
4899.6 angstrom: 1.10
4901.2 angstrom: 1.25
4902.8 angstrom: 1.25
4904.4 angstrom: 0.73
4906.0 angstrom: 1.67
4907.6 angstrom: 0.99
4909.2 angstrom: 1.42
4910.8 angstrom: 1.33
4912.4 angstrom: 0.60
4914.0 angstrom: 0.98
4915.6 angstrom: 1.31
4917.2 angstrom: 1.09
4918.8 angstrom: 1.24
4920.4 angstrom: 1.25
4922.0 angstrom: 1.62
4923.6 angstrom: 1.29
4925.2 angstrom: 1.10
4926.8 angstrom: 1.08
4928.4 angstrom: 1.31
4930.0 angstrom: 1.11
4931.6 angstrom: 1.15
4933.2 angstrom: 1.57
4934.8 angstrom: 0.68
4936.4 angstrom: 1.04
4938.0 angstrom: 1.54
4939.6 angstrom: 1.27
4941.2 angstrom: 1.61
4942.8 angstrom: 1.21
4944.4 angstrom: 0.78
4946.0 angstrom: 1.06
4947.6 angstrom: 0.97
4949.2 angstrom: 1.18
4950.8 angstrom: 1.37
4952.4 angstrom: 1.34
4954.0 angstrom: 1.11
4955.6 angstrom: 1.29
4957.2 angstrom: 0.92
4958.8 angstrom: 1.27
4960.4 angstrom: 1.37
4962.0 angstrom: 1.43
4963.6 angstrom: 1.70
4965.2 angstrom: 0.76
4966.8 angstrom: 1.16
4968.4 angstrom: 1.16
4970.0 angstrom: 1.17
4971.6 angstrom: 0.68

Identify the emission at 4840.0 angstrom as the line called H-gamma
